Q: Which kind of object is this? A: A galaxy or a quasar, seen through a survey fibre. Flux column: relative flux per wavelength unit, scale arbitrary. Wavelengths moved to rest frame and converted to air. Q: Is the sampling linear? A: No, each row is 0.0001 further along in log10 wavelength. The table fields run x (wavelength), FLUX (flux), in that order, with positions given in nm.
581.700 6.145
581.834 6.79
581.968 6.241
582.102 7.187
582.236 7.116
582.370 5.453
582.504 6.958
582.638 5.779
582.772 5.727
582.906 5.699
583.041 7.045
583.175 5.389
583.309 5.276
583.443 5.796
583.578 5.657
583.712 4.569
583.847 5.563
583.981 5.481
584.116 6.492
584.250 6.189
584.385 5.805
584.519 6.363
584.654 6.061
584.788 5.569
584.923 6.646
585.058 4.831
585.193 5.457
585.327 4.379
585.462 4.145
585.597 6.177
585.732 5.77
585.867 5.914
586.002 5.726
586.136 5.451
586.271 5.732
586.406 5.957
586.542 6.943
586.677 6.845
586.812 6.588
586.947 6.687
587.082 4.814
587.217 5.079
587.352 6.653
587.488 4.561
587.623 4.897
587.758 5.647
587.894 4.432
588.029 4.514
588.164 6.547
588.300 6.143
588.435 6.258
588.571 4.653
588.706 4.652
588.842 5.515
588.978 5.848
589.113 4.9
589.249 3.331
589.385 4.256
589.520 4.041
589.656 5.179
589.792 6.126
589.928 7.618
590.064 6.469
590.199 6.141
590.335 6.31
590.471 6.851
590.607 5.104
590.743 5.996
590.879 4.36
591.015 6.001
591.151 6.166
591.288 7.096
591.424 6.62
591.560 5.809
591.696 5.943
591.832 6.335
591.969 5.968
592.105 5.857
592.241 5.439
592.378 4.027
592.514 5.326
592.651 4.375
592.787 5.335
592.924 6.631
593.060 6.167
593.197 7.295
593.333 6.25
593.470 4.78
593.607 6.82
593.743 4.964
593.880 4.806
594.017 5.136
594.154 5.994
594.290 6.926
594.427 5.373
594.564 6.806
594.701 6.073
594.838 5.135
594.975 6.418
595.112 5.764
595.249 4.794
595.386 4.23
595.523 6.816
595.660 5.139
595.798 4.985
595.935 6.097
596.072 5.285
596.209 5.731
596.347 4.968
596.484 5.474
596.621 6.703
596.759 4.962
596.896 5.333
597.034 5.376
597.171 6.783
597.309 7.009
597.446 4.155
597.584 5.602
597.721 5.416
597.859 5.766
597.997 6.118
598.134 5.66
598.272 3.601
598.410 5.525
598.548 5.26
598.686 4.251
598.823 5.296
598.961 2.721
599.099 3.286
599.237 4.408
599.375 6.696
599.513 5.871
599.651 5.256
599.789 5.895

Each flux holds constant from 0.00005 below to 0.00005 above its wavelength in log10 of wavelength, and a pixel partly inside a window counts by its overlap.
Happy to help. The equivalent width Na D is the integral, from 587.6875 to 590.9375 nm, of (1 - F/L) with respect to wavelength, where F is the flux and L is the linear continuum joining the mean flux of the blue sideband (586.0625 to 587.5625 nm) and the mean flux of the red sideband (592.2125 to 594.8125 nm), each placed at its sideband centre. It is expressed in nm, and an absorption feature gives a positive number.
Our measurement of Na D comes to 0.22 nm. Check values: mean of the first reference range 5.93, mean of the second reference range 5.71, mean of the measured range 5.46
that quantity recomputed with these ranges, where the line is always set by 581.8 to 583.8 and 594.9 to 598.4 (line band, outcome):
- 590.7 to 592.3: -0.072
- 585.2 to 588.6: 0.145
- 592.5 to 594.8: -0.080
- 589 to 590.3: 0.089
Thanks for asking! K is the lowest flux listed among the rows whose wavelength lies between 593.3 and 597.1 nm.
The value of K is 4.23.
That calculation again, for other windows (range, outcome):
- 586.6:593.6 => 3.331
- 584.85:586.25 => 4.145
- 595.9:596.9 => 4.962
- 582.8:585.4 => 4.379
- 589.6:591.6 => 4.36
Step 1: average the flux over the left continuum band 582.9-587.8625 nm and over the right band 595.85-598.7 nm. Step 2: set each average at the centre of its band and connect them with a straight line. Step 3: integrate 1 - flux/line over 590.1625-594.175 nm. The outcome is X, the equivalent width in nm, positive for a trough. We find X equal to -0.14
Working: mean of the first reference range 5.72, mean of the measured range 5.79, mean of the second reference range 5.5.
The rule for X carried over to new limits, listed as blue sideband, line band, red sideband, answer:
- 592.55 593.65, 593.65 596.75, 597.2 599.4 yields -0.03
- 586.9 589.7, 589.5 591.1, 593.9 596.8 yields -0.18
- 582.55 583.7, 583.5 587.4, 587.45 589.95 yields -0.18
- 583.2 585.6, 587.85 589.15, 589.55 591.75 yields 0.12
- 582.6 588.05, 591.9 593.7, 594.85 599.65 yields -0.08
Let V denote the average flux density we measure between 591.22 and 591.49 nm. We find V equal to 6.86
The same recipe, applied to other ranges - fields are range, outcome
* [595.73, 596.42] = 5.42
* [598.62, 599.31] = 4.01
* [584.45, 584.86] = 6.01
